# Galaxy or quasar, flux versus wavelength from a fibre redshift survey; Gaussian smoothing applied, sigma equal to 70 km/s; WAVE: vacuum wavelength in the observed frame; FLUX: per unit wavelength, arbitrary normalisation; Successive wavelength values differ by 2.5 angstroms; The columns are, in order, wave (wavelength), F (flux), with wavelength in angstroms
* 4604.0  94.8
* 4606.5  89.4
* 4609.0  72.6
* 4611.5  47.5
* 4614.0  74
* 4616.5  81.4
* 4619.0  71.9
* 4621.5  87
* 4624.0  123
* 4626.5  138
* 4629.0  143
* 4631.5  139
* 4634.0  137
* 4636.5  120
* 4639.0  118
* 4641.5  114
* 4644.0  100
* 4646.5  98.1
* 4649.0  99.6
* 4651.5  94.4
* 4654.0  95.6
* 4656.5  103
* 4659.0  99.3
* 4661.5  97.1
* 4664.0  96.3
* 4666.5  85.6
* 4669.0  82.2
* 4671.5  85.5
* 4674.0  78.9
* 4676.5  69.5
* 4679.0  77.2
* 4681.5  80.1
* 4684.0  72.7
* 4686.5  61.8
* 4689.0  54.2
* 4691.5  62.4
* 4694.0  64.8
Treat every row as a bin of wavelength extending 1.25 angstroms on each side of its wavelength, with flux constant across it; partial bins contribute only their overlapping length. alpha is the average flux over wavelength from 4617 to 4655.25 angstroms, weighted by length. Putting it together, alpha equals 111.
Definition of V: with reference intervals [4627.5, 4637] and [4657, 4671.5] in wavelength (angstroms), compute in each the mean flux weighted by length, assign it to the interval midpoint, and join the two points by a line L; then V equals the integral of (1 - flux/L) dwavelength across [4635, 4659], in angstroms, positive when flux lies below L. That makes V 2.2 angstroms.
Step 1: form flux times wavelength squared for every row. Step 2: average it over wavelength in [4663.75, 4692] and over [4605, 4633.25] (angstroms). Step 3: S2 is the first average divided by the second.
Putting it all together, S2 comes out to 0.8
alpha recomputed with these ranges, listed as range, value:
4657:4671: 92.3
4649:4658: 98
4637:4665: 102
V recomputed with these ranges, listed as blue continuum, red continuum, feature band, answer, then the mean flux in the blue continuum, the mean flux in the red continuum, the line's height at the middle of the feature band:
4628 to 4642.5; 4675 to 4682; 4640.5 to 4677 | 2.0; 128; 75.2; 99.6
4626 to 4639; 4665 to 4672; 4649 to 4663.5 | 0.4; 134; 84.7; 101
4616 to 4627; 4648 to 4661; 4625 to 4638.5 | -4.8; 99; 98.3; 98.8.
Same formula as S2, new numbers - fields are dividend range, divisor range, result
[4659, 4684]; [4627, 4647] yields 0.69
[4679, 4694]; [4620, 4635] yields 0.54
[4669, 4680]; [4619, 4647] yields 0.67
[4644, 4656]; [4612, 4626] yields 1.12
